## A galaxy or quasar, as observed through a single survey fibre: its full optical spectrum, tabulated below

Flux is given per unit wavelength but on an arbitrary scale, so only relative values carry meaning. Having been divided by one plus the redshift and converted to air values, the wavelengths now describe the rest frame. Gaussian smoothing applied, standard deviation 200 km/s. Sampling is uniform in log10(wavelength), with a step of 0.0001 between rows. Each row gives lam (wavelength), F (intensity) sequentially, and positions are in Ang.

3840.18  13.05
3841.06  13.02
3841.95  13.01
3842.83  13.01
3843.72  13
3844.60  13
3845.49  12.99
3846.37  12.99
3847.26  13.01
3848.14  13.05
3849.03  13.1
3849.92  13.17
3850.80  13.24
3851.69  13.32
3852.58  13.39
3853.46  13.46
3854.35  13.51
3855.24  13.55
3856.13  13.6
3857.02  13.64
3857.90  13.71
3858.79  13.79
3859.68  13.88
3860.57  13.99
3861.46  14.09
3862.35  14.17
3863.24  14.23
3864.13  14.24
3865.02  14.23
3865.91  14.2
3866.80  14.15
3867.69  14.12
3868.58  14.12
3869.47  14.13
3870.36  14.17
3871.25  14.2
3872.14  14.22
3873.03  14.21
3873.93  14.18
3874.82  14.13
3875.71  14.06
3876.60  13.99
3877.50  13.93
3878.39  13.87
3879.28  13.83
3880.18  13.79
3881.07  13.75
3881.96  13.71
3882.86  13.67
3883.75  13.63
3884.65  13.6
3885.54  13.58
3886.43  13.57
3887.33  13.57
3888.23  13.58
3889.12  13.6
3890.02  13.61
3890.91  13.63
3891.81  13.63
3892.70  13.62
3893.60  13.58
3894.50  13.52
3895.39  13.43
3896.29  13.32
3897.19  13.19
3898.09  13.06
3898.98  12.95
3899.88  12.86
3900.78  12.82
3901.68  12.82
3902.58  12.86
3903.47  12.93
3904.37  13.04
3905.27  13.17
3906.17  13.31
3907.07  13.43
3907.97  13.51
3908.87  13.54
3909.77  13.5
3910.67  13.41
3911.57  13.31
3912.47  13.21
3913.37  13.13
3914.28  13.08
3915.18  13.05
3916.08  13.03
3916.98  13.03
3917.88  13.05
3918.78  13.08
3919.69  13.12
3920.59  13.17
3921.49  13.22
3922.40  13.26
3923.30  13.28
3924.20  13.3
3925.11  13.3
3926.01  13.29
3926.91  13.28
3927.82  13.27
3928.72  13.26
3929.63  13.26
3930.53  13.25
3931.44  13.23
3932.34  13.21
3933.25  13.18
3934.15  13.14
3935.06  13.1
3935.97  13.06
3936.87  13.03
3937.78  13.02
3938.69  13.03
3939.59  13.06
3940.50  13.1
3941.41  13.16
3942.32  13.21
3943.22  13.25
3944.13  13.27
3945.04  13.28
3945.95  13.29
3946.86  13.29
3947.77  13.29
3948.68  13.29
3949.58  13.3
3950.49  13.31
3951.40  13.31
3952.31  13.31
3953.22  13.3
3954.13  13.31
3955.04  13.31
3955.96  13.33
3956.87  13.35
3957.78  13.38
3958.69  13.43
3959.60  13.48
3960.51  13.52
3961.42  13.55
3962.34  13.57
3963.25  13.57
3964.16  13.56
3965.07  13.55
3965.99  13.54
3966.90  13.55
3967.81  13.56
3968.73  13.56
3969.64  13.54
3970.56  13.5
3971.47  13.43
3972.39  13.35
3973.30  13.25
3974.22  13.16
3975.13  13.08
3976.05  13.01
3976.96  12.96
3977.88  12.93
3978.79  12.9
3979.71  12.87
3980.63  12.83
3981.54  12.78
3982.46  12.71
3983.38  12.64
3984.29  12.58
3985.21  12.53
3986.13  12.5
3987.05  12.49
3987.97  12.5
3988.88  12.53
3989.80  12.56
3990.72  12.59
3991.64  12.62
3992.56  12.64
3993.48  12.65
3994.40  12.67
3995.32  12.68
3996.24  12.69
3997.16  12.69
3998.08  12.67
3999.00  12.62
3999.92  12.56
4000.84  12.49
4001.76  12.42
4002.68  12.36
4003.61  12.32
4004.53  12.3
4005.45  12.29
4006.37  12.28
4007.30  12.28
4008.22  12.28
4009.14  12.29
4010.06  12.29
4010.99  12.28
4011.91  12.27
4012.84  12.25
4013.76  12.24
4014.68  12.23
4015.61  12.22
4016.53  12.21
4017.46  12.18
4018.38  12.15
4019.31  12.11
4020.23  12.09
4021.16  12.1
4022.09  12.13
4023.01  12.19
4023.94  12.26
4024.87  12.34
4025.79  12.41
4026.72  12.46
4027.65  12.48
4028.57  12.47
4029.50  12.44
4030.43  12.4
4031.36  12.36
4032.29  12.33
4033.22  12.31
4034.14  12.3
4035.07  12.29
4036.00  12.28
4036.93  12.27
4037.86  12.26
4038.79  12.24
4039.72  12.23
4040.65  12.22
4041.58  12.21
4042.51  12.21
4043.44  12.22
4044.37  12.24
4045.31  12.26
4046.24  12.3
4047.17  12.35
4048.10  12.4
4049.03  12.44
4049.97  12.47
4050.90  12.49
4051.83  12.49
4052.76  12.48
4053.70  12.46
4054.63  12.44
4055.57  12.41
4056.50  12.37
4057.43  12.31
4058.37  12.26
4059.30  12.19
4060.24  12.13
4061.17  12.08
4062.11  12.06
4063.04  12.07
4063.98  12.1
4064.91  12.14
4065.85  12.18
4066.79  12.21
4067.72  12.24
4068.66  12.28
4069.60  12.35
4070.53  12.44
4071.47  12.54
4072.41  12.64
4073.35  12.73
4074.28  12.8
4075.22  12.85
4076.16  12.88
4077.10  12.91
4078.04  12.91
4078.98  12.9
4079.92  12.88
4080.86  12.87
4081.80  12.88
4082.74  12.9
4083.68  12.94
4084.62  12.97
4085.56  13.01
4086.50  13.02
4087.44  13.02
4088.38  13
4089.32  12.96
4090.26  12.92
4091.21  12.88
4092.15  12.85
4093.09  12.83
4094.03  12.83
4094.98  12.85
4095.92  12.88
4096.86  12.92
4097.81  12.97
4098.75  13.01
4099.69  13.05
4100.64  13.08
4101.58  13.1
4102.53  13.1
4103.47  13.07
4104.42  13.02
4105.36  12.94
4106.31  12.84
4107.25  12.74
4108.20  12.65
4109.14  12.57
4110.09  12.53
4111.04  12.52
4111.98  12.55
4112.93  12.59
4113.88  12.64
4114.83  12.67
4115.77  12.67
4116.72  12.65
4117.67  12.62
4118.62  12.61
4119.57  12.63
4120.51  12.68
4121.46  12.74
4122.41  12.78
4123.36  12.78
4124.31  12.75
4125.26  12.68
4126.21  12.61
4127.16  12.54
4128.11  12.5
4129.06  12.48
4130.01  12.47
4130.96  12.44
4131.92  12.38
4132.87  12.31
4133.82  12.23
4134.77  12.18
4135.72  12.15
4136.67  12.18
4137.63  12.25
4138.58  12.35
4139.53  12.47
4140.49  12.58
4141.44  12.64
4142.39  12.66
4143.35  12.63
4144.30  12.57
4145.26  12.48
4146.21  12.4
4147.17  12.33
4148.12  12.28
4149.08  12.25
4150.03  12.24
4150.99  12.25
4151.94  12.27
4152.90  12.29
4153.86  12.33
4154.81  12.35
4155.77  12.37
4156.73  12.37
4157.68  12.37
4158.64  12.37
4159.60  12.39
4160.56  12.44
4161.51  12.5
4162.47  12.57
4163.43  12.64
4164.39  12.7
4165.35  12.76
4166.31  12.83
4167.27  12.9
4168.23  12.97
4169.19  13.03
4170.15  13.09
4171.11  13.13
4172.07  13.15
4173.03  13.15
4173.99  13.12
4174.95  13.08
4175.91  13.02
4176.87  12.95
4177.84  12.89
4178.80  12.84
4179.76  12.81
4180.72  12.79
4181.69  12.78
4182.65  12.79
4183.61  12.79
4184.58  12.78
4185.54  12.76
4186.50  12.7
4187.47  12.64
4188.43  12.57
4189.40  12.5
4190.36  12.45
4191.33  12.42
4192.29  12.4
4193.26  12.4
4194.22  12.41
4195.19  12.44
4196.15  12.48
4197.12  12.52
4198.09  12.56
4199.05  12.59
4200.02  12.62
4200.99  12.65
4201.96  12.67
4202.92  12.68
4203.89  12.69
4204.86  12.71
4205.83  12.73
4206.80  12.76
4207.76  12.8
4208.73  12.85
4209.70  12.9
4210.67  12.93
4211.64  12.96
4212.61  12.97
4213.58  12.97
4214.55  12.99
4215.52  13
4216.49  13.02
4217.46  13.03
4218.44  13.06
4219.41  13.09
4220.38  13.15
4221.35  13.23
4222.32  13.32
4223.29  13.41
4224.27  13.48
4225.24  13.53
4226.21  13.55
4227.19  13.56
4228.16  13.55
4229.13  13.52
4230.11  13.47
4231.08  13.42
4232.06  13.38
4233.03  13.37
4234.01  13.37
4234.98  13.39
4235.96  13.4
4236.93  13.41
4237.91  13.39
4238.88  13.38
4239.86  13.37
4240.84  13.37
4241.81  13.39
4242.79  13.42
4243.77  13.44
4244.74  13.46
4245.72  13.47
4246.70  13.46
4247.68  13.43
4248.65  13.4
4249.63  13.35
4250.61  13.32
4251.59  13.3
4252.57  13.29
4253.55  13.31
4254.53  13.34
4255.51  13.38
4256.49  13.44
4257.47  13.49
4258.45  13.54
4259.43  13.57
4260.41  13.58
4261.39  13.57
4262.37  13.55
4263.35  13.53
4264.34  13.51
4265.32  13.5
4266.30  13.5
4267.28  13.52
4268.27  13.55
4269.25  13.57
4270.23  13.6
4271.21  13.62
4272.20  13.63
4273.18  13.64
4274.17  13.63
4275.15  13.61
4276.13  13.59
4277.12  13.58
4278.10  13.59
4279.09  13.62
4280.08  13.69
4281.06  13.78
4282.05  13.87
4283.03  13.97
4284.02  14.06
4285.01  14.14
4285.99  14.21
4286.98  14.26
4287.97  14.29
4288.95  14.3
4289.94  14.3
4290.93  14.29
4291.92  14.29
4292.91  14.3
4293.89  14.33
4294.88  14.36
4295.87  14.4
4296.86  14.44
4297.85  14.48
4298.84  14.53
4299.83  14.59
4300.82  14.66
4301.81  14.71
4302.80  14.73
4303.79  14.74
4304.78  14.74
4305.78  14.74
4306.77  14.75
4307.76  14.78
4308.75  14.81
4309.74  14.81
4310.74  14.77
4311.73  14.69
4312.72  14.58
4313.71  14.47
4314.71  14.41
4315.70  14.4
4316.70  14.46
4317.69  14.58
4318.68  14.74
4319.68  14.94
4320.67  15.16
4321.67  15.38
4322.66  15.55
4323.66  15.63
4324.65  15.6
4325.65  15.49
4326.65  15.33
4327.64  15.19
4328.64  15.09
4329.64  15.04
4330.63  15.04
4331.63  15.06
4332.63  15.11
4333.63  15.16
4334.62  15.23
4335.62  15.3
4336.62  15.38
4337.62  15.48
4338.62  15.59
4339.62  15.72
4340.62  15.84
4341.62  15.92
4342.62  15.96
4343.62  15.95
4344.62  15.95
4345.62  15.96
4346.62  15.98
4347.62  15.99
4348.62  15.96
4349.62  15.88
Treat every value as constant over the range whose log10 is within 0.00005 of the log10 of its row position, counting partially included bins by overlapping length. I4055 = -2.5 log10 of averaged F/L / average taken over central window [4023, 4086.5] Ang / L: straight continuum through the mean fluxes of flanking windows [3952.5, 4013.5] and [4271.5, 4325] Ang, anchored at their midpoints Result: 0.07 mag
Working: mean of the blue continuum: 12.9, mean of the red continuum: 14.4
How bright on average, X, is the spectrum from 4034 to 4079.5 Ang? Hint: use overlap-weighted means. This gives 12.4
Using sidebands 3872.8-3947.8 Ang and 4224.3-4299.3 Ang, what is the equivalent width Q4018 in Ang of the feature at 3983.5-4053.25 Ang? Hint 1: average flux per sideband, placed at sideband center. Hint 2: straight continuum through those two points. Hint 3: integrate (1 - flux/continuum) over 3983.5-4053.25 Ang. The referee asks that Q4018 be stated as 5.6 Ang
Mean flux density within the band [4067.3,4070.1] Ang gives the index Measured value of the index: 12.3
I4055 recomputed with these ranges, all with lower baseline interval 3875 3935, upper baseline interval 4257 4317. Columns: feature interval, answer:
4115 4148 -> 0.106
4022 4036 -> 0.104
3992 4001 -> 0.074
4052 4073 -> 0.115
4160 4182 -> 0.081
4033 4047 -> 0.114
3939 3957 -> 0.014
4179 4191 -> 0.099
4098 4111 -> 0.070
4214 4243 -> 0.052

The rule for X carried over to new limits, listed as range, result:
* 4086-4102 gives 13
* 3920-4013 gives 13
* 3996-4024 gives 12.3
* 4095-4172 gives 12.6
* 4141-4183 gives 12.7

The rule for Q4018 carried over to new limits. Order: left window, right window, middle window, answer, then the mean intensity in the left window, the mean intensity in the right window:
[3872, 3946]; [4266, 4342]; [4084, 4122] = 3.0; 13.4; 14.6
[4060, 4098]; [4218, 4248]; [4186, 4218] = 1.3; 12.7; 13.4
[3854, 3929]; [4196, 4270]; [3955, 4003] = 1.7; 13.6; 13.2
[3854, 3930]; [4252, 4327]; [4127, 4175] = 5.0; 13.5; 14.2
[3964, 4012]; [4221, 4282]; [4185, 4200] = 0.9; 12.8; 13.5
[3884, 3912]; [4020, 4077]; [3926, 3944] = -0.1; 13.3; 12.3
